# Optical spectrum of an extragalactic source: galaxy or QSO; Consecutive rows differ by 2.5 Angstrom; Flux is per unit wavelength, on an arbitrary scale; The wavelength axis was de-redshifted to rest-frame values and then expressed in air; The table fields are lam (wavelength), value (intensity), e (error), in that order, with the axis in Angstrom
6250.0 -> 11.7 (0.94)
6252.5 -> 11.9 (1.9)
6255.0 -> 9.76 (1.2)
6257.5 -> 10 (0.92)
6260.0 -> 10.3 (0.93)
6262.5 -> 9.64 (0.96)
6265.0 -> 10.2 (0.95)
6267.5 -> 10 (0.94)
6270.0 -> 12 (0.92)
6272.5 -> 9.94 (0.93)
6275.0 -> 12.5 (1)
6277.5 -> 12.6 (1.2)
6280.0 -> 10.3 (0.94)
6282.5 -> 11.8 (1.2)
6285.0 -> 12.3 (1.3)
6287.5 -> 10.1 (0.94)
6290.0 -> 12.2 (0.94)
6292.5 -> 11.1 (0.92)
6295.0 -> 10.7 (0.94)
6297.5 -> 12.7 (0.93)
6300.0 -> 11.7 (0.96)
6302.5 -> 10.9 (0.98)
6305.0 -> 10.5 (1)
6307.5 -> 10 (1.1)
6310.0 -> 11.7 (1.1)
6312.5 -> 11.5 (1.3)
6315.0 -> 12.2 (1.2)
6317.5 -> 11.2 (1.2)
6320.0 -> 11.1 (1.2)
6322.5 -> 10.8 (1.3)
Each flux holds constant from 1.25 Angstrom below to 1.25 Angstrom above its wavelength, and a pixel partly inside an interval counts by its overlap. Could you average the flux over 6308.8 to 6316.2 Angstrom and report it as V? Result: 11.8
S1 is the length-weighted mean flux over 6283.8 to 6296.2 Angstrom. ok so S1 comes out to 11.3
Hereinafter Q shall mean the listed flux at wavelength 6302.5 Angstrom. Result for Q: 10.9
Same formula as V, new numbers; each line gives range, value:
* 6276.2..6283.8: 11.6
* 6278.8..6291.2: 11.3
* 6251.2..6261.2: 10.5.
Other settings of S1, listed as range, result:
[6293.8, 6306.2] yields 11.3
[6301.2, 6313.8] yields 10.9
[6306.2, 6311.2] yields 10.8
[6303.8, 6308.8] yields 10.3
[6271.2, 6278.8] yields 11.7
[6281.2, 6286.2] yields 12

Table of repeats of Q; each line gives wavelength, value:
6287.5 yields 10.1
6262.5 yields 9.64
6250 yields 11.7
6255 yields 9.76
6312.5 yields 11.5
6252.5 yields 11.9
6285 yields 12.3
